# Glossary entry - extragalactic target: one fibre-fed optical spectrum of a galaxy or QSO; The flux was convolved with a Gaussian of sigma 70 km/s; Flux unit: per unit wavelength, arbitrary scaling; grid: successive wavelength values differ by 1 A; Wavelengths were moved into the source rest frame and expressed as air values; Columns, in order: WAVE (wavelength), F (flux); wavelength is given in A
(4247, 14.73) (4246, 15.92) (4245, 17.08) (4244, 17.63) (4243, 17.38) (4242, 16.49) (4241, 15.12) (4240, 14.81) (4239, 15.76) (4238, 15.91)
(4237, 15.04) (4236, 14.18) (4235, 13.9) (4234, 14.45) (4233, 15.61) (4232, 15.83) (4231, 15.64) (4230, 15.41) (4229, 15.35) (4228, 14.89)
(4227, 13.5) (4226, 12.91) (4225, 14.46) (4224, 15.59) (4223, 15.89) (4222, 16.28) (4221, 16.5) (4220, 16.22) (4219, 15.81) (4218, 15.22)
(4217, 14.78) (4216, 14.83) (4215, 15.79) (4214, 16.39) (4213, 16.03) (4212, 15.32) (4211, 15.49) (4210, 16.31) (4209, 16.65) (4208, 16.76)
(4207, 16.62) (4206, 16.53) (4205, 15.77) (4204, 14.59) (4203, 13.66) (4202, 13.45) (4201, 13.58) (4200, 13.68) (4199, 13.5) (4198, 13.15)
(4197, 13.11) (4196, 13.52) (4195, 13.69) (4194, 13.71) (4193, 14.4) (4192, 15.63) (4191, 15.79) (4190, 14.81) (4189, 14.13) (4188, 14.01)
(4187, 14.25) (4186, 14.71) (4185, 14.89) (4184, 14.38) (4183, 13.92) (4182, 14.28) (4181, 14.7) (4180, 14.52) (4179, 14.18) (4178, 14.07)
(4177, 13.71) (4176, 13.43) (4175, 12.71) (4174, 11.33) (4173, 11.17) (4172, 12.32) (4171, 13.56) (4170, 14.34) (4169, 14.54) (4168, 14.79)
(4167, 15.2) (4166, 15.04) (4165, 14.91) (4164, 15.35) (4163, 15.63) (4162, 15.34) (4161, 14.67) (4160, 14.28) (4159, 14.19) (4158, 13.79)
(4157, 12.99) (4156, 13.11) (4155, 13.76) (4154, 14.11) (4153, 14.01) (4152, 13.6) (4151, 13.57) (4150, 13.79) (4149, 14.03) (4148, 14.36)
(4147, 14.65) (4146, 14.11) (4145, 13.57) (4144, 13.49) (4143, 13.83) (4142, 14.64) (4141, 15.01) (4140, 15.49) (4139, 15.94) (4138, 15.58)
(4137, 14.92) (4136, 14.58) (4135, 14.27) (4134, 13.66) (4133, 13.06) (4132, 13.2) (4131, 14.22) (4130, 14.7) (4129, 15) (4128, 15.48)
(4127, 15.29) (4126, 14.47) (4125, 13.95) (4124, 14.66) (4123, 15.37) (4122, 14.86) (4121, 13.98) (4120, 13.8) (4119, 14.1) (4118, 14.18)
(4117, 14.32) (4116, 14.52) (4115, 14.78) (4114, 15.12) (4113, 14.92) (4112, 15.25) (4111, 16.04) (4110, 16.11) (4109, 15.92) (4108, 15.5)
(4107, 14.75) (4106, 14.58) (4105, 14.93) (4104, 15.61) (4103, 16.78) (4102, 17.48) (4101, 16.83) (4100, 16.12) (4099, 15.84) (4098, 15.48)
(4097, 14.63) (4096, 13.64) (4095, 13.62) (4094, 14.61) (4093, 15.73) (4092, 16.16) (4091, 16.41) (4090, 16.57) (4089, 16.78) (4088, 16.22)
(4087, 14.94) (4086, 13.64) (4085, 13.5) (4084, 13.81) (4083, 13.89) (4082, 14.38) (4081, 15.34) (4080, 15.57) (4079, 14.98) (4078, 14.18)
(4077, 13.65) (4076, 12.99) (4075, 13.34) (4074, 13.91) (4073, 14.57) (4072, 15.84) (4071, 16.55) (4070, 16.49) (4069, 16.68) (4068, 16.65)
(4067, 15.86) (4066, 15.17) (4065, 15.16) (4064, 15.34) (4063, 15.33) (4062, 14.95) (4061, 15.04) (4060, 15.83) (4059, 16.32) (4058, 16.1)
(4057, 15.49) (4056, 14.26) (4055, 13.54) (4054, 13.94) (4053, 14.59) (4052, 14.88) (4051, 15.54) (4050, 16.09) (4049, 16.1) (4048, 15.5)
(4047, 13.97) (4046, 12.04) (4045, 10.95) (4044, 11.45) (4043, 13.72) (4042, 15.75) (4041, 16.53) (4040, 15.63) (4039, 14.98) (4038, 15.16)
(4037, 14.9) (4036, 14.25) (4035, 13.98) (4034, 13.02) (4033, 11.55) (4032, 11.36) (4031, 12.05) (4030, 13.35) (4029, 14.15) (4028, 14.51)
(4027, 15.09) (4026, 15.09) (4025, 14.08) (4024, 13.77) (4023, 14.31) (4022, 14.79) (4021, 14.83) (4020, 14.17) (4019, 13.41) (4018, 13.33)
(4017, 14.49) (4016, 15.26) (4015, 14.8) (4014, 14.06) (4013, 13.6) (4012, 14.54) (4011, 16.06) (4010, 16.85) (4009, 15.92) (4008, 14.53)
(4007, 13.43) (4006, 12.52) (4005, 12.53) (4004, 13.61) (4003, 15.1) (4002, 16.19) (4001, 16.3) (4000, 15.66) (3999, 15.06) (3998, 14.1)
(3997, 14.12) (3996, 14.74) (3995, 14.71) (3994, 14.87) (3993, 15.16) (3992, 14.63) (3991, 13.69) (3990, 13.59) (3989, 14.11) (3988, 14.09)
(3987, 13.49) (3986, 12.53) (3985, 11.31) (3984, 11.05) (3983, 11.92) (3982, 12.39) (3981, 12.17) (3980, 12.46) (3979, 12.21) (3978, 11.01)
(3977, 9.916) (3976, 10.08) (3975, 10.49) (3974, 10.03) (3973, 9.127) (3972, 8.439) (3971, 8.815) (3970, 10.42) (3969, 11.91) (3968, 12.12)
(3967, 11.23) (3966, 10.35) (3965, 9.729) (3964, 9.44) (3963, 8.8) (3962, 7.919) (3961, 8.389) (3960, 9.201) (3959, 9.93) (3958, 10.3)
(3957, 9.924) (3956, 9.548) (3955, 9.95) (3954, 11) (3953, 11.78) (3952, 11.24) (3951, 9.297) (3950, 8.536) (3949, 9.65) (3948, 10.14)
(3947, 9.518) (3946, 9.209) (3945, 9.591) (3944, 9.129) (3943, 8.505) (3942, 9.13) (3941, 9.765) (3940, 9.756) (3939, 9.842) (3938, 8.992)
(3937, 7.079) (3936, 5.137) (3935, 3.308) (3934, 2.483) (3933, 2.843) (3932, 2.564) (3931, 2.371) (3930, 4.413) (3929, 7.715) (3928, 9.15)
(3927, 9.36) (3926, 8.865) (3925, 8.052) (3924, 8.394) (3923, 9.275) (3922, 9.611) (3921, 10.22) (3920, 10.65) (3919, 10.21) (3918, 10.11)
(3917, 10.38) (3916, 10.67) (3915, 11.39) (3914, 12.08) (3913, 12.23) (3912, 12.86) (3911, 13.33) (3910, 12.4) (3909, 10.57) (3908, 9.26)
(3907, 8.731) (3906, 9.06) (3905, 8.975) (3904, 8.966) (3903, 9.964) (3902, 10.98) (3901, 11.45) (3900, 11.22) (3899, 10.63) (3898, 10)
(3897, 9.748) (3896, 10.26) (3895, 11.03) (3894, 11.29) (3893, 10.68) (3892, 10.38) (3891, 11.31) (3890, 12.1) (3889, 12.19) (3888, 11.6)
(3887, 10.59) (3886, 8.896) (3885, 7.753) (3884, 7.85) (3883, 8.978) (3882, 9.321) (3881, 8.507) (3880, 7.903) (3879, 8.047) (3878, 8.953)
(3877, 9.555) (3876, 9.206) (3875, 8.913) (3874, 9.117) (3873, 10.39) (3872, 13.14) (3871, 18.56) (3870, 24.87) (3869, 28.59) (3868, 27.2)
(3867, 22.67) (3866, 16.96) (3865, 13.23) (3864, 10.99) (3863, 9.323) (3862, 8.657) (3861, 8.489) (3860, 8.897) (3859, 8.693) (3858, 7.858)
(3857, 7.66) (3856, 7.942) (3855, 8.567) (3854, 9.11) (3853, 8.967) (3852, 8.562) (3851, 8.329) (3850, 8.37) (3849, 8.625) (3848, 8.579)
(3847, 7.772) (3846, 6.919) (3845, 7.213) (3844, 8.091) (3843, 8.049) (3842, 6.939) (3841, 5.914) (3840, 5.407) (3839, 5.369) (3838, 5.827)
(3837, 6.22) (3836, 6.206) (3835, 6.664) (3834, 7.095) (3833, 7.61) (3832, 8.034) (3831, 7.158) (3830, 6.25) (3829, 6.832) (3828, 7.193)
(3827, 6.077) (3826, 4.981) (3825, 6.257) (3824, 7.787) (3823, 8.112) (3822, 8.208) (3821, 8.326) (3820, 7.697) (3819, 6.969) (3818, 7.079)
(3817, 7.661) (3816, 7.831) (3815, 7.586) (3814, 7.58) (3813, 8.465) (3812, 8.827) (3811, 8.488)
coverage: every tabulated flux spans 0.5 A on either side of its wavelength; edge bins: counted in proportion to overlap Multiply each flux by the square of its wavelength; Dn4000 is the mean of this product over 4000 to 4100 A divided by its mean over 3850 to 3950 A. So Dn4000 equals 1.6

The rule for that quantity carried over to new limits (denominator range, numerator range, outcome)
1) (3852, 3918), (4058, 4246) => 1.51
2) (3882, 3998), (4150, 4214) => 1.59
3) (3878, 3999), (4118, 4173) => 1.56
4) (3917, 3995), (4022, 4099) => 1.57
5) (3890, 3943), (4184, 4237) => 1.87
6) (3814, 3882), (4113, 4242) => 1.84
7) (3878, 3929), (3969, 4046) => 1.41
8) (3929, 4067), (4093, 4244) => 1.30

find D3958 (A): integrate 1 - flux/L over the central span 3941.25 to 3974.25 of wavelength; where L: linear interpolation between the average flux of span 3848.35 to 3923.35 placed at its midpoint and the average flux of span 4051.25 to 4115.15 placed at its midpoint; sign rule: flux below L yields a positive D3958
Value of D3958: 7.3 A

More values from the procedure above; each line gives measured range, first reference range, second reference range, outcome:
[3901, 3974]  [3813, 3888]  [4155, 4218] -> 9.3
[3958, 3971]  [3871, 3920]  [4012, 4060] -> 2.5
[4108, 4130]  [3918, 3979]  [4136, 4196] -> -3.0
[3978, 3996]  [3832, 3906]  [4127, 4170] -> -1.9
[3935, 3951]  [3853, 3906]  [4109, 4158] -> 4.4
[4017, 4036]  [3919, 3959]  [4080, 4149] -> -3.5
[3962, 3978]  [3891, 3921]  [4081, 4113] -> 2.9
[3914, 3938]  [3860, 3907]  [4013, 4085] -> 9.0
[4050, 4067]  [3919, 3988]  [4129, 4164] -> -4.4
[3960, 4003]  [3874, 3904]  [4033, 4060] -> 2.0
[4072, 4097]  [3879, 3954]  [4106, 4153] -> -2.3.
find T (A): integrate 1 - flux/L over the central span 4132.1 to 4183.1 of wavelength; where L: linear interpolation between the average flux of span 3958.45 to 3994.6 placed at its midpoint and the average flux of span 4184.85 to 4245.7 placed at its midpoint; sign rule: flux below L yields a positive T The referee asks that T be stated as 0.3 A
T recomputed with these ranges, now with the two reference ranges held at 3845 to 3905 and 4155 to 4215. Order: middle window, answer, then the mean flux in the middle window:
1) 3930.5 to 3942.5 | 5.7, 6.11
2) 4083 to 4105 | -3.3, 15.4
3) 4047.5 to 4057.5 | -1.6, 15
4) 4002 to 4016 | -2.4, 14.5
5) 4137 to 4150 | -0.6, 14.5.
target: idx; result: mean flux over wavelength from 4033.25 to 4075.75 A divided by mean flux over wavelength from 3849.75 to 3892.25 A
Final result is 1.3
